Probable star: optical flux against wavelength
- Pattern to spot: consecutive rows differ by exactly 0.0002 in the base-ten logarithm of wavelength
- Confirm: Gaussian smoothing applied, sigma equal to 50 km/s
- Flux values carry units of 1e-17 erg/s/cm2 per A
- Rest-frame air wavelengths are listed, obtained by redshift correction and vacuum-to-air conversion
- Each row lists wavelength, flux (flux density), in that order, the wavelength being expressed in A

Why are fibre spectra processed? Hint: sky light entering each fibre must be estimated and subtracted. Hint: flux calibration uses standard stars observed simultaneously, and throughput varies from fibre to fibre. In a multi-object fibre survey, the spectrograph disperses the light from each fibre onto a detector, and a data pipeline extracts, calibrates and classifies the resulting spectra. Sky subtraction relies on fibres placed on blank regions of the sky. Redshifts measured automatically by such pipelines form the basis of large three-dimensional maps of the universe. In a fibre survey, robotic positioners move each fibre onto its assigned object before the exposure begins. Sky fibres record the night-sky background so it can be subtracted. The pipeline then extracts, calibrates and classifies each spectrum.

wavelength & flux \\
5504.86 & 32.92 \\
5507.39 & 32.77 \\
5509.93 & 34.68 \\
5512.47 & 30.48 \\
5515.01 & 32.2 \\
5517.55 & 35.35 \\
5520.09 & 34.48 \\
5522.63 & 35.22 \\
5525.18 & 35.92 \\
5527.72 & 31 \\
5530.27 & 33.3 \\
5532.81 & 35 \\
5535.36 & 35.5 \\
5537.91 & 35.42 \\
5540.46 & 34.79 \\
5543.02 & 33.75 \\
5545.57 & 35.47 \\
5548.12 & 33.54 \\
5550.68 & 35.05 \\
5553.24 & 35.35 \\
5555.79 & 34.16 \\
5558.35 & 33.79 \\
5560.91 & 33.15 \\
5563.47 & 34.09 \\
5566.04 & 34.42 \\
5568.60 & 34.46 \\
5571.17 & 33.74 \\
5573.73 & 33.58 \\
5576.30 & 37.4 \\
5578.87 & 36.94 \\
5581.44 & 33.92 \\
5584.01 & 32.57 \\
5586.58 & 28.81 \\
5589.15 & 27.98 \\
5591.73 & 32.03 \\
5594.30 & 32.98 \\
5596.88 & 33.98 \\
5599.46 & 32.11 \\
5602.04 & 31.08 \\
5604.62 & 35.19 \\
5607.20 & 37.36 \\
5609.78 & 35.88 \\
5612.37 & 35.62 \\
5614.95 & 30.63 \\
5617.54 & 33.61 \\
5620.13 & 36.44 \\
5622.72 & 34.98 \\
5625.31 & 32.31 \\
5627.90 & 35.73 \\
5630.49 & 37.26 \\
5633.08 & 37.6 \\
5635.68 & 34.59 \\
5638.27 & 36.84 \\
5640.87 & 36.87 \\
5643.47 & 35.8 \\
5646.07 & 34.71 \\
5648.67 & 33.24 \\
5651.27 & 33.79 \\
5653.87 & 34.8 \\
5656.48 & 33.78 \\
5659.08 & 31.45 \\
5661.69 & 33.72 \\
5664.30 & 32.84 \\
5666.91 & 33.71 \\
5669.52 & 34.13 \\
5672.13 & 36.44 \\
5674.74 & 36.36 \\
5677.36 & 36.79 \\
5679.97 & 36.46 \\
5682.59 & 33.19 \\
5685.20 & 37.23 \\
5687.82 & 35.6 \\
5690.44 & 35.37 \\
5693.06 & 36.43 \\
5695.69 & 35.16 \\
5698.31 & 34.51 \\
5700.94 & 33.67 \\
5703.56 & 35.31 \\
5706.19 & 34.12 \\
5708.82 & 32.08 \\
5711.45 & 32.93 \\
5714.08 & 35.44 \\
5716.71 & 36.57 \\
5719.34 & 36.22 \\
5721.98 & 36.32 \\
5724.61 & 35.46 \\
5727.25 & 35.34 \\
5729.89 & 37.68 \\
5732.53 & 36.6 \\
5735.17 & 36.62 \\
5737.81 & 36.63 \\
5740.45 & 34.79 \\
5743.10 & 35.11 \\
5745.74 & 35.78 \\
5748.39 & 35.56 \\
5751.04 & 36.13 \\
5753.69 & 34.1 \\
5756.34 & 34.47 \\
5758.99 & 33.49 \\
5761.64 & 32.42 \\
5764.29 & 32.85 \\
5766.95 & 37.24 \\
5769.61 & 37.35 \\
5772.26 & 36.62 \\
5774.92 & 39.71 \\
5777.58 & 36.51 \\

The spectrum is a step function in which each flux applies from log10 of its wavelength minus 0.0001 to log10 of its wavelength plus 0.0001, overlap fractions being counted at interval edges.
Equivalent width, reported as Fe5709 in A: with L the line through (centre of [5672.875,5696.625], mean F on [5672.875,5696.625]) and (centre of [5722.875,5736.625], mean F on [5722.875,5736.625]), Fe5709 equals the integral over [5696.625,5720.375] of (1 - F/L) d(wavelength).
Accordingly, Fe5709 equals 1.0 A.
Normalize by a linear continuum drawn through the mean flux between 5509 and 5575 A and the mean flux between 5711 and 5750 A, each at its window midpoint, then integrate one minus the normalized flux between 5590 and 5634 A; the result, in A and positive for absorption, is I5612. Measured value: 0.6 A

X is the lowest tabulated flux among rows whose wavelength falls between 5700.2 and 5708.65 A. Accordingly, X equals 33.67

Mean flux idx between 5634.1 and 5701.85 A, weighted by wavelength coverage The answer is 34.9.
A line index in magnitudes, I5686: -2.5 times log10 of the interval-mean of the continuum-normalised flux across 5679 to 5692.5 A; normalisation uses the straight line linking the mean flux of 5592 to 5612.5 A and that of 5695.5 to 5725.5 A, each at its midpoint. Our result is -0.03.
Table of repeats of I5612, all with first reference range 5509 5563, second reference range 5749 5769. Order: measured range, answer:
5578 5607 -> 1.4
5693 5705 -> -0.1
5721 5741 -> -1.0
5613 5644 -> -0.8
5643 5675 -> 0.2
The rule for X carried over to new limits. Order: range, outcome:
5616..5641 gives 32.31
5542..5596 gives 27.98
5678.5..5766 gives 32.08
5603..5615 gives 30.63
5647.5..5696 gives 31.45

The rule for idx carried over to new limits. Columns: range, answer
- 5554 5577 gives 34.3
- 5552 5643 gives 34.2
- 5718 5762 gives 35.5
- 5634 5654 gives 35.1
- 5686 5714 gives 34.6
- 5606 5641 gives 35.4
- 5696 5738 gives 35.3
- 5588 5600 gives 31.8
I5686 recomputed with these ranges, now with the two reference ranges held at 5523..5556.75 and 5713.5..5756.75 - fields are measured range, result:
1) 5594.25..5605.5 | 0.06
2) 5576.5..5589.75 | 0.07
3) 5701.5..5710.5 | 0.06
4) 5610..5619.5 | 0.04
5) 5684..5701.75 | 0.00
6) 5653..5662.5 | 0.06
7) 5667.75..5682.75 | -0.01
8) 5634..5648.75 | -0.01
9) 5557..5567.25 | 0.03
